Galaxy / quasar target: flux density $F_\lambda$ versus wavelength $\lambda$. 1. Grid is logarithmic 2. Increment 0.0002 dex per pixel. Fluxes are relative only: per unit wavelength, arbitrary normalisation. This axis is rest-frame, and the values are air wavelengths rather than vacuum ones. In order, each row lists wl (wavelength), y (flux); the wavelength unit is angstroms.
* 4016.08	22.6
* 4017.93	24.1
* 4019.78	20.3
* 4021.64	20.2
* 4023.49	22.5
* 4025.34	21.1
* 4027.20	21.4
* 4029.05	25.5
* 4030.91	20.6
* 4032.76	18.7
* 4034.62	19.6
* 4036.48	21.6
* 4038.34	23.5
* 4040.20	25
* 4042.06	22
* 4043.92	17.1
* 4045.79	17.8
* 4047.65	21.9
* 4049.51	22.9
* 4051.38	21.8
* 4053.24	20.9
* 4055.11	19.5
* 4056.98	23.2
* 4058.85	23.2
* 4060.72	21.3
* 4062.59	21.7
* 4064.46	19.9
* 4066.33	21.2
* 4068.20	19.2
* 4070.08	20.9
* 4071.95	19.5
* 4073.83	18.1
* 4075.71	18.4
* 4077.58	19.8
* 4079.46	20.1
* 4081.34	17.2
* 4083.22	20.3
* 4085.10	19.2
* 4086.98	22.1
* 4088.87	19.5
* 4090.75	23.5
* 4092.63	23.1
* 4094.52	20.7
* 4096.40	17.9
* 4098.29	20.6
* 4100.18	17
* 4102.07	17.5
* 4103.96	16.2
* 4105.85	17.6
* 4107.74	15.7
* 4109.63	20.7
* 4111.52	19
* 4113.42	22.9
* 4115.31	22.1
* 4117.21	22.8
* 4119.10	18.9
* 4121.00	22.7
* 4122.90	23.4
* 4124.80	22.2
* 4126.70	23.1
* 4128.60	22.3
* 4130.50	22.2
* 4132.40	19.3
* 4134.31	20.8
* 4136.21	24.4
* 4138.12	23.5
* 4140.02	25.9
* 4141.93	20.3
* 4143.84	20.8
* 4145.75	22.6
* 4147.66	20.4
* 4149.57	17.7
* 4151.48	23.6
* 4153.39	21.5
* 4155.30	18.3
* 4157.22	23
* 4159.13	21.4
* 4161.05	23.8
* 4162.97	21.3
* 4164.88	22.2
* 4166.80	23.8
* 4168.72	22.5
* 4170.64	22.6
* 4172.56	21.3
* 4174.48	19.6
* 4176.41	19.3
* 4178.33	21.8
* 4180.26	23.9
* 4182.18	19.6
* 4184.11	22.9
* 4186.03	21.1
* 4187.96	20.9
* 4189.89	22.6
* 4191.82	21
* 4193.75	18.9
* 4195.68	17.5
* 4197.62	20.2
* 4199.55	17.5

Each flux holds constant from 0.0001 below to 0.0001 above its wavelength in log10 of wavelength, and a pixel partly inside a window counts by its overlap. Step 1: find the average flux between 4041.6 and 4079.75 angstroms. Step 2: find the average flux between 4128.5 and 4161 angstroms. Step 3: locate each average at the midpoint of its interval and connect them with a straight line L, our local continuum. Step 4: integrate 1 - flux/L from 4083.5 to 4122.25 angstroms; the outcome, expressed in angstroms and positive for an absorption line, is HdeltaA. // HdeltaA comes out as 1.97 angstroms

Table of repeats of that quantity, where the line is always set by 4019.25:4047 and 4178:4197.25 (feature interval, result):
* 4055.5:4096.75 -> 1.2 angstroms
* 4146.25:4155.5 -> 0.2 angstroms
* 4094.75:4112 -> 2.4 angstroms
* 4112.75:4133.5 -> -0.9 angstroms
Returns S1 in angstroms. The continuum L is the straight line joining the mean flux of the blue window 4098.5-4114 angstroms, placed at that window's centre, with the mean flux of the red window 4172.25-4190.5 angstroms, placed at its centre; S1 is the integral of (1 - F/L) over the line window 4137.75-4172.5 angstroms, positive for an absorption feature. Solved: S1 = -2.9 angstroms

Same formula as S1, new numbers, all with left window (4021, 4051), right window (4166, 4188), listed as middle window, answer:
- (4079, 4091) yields 0.8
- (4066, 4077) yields 1.0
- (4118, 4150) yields -0.5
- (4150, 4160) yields 0.1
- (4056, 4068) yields -0.1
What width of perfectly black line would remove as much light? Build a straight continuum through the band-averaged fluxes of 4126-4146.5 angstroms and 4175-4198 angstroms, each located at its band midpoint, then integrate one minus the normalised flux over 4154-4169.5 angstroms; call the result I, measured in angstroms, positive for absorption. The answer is -0.4 angstroms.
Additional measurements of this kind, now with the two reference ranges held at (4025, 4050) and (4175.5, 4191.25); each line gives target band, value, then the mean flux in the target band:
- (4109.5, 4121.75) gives 0.1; 21.3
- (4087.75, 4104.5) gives 1.4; 19.7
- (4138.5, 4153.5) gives -0.2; 21.7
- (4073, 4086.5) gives 1.4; 19.1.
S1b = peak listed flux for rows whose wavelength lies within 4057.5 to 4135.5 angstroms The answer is 23.5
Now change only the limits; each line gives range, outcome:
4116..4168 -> 25.9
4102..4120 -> 22.9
